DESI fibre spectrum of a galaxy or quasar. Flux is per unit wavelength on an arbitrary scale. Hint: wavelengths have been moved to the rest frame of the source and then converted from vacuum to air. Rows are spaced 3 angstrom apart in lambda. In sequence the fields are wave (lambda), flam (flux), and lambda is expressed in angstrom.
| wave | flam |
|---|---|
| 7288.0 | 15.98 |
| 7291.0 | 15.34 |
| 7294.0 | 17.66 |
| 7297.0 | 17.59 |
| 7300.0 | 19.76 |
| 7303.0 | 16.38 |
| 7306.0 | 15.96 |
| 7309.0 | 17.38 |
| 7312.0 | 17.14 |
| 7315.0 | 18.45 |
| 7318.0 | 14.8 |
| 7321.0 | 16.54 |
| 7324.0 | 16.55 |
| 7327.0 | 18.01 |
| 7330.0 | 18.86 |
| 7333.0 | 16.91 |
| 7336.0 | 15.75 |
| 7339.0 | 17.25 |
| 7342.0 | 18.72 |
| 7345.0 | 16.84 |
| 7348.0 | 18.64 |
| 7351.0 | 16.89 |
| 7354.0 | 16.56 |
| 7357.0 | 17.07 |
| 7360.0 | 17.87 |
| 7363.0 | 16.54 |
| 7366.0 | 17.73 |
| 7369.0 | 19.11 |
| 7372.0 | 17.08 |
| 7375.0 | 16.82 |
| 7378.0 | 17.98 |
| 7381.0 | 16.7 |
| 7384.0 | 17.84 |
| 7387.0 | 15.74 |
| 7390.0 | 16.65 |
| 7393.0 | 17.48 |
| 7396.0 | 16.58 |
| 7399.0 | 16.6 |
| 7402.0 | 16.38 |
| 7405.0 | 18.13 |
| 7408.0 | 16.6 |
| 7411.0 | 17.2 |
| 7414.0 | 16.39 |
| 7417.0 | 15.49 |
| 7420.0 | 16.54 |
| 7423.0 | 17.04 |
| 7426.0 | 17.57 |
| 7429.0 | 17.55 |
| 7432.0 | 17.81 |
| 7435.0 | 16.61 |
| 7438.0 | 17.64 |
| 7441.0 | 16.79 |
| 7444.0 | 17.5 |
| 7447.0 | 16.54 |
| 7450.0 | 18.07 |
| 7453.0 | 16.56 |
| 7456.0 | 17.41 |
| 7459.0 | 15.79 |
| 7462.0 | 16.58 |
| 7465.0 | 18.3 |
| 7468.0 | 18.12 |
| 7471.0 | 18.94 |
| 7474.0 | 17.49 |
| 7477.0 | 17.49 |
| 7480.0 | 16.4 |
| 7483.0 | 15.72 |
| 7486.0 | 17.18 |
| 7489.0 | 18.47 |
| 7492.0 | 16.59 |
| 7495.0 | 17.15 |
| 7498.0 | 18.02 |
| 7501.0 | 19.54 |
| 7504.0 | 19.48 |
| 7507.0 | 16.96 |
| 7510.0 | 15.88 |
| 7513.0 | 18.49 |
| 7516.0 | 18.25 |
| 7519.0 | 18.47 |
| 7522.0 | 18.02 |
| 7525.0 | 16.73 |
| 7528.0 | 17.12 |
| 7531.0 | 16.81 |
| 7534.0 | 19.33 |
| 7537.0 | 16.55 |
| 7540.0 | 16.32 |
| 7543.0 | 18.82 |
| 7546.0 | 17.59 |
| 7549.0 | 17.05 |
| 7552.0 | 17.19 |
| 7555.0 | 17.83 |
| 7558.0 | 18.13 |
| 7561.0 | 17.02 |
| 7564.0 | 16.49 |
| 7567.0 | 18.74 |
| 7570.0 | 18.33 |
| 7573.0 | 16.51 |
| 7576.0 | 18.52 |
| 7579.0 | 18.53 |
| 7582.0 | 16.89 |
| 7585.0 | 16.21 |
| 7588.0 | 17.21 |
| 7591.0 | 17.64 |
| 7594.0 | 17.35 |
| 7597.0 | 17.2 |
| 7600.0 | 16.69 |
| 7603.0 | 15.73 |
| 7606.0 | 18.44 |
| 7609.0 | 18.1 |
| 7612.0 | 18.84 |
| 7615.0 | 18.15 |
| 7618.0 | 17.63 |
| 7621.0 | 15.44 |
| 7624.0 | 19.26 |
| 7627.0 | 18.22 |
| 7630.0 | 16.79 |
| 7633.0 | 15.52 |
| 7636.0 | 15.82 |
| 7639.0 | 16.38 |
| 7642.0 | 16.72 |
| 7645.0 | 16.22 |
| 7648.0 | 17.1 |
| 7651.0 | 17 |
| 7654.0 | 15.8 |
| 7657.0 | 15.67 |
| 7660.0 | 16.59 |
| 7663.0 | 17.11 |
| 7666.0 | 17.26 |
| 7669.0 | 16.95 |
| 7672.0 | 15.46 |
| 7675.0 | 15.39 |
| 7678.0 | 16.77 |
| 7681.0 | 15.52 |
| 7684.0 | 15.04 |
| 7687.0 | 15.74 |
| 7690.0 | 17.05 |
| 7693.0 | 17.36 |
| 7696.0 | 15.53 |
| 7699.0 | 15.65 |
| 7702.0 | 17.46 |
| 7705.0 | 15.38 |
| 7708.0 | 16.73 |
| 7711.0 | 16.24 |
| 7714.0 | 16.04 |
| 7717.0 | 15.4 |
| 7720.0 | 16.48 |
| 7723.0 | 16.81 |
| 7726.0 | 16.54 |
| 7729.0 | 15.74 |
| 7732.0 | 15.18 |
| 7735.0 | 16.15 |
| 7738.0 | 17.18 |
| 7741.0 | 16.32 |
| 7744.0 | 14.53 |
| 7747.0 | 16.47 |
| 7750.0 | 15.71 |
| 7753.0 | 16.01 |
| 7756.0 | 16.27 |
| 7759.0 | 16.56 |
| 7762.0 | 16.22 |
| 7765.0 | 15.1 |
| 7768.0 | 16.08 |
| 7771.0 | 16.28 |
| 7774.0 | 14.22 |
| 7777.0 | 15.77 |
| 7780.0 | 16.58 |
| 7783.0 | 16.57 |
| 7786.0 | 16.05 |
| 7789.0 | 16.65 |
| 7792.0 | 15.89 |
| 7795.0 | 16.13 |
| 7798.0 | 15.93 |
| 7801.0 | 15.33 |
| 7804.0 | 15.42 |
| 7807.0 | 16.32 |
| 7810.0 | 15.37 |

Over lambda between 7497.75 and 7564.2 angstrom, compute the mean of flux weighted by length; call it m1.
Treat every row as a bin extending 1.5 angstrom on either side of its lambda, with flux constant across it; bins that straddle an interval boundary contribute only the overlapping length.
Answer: 17.7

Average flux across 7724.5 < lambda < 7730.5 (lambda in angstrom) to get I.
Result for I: 16.1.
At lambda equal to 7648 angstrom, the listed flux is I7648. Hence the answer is 17.1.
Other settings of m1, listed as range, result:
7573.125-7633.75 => 17.4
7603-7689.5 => 16.7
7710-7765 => 16.1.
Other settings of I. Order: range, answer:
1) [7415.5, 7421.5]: 16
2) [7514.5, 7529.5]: 17.7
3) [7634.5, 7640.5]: 16.1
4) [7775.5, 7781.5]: 16.2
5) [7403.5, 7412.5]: 17.3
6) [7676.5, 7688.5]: 15.8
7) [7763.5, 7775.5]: 15.4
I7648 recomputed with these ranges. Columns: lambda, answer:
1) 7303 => 16.38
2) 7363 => 16.54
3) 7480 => 16.4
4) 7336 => 15.75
